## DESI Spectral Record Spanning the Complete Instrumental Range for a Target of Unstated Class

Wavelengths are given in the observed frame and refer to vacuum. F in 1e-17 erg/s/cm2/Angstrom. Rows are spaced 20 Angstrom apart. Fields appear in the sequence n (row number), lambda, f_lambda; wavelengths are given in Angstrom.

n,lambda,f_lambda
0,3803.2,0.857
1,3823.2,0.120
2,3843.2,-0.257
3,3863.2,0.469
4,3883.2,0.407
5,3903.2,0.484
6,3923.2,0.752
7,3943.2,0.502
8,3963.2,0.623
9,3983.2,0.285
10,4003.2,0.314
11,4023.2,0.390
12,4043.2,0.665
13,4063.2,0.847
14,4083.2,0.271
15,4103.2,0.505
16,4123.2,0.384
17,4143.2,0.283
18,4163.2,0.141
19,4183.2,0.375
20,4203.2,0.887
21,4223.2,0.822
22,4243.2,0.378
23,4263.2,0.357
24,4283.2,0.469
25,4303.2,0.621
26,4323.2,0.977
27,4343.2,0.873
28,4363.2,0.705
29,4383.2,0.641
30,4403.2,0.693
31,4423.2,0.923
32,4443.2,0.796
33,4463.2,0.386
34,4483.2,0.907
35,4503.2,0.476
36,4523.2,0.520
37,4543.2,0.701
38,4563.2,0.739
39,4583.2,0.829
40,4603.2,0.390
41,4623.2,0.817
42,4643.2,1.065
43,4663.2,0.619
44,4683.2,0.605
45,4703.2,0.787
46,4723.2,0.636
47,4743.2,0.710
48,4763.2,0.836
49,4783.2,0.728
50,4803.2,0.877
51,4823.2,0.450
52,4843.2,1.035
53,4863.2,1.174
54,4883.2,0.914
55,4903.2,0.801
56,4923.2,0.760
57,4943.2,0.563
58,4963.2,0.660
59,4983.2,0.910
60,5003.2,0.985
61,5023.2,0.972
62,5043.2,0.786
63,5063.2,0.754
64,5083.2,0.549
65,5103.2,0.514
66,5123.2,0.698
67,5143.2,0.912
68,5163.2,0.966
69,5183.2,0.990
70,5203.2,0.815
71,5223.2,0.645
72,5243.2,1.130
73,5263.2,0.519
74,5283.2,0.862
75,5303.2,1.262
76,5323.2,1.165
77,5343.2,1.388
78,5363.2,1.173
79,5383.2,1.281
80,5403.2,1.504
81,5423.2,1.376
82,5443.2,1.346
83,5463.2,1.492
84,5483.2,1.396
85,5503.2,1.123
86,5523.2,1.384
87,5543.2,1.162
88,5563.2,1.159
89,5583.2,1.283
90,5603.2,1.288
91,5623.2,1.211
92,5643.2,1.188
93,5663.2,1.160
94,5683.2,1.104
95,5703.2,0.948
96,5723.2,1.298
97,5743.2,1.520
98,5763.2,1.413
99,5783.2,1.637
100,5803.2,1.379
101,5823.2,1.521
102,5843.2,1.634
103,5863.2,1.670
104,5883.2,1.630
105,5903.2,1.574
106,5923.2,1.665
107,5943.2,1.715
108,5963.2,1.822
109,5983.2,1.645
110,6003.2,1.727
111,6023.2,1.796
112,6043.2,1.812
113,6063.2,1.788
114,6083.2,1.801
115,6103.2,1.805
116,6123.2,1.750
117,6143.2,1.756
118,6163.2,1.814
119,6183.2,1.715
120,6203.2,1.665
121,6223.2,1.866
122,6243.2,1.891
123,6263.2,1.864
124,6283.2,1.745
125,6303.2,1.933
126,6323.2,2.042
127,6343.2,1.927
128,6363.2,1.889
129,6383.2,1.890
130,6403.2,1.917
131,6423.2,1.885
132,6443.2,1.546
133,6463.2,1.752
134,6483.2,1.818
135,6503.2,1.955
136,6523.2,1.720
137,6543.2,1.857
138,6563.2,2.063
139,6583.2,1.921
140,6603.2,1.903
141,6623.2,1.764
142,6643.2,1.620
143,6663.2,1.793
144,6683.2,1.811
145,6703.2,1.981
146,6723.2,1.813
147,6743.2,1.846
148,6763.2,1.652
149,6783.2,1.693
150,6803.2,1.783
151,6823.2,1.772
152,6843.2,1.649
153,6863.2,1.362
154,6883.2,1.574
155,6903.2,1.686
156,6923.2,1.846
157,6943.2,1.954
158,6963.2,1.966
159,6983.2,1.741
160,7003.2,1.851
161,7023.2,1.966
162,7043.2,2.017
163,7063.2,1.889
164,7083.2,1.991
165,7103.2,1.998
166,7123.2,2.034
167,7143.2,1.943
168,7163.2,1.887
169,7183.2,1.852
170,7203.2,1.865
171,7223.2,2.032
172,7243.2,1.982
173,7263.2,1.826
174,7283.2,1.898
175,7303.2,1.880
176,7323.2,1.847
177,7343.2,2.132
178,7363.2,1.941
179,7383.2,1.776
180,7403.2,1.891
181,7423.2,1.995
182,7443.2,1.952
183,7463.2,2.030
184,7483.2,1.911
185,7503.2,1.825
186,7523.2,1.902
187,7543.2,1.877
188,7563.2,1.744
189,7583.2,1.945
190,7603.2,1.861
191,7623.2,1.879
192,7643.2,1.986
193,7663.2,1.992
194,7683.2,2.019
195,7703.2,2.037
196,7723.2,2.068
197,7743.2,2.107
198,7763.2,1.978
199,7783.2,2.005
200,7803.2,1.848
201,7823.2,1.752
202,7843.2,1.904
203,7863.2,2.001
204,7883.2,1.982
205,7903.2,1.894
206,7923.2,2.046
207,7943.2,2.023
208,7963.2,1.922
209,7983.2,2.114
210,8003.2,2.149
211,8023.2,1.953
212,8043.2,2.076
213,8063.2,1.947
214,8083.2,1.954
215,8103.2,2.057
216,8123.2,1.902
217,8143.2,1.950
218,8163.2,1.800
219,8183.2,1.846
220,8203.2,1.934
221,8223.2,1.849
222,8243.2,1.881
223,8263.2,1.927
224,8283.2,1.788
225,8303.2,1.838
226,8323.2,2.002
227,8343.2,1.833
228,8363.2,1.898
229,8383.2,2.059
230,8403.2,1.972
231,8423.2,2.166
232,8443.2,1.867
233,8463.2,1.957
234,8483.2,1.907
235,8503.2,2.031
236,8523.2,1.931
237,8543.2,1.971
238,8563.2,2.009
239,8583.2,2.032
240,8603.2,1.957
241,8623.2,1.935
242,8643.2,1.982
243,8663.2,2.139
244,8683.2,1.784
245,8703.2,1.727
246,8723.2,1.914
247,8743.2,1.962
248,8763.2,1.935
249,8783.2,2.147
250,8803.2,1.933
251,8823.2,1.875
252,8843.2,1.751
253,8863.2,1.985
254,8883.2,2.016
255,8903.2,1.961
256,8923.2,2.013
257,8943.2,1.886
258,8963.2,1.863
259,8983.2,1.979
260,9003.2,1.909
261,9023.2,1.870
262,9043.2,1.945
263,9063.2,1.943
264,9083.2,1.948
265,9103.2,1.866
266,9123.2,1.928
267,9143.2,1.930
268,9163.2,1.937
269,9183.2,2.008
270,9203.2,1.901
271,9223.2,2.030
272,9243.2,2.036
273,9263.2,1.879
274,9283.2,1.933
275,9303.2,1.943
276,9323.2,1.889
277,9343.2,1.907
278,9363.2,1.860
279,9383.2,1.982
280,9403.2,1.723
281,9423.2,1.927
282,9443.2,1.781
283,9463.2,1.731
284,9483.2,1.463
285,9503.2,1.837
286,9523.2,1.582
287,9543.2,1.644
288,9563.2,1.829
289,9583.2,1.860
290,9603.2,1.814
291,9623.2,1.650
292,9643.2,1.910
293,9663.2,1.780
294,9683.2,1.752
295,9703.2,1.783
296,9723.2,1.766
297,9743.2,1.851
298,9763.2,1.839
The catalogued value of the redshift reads 0.33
